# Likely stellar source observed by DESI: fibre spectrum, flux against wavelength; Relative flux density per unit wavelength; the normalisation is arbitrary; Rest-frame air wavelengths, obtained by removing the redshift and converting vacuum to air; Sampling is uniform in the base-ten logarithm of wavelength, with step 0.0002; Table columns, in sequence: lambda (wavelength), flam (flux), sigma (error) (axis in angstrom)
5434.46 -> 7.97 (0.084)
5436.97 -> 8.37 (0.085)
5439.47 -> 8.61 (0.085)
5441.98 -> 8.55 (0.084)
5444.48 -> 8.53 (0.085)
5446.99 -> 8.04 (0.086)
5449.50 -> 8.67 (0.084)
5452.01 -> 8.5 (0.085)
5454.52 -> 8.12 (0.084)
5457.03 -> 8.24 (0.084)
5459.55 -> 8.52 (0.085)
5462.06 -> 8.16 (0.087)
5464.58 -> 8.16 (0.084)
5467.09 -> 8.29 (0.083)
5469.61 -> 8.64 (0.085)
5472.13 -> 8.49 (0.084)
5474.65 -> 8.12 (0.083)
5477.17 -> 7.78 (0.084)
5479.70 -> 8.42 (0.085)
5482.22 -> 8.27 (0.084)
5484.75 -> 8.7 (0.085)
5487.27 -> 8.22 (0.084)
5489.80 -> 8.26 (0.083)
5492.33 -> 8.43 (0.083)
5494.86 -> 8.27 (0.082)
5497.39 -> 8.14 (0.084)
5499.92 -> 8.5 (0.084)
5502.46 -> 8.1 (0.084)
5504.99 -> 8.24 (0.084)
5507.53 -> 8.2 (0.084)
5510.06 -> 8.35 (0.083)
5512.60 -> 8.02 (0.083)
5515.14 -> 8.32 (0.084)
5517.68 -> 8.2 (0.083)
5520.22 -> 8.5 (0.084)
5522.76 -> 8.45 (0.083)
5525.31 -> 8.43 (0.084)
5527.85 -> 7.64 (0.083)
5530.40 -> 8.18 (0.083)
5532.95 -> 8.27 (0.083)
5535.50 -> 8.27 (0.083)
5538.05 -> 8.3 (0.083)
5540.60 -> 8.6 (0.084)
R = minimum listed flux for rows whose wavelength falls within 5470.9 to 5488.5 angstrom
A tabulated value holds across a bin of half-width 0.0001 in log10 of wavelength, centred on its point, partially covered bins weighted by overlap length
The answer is 7.78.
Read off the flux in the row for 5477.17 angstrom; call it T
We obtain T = 7.78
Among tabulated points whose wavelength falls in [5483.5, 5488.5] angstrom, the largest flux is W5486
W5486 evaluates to 8.7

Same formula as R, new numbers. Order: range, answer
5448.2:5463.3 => 8.12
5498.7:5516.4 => 8.02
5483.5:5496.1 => 8.22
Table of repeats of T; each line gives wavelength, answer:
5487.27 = 8.22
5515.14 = 8.32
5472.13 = 8.49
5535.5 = 8.27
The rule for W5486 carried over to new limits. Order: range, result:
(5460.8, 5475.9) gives 8.64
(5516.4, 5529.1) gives 8.5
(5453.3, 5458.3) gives 8.24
